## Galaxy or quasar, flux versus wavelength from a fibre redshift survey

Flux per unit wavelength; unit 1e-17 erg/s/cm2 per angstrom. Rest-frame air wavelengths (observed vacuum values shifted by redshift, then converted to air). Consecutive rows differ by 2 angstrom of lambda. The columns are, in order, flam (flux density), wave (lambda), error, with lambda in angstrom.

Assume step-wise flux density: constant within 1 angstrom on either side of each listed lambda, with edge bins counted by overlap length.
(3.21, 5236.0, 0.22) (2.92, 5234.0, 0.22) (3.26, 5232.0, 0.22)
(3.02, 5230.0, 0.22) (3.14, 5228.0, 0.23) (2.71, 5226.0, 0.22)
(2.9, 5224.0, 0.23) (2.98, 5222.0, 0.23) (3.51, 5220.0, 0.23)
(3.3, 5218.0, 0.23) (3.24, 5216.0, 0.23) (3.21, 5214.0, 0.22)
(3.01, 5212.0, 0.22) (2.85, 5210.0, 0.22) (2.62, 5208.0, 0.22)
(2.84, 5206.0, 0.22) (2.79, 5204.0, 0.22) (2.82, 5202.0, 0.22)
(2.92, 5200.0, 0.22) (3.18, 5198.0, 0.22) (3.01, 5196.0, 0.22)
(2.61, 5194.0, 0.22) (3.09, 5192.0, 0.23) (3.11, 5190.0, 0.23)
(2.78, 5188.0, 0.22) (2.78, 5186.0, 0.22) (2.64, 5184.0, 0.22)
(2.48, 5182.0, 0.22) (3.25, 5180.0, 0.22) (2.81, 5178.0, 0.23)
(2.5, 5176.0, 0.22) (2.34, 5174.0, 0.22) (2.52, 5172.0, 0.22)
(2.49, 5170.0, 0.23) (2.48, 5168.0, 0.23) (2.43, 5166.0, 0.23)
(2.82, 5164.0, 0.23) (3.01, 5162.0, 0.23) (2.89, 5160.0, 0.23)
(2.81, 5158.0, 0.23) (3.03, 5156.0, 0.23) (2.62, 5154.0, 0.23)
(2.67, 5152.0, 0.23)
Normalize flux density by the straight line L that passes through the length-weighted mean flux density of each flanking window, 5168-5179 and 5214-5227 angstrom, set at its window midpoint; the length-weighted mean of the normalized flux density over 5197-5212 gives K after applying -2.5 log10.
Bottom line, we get 0.016 mag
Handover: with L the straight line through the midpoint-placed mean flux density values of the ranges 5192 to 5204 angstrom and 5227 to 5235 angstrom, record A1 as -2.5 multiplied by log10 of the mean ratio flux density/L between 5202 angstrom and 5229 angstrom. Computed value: 0.00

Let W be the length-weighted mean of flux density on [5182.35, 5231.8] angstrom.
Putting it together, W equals 2.96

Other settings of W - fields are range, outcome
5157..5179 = 2.65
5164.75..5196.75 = 2.71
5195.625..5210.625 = 2.87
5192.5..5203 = 2.92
